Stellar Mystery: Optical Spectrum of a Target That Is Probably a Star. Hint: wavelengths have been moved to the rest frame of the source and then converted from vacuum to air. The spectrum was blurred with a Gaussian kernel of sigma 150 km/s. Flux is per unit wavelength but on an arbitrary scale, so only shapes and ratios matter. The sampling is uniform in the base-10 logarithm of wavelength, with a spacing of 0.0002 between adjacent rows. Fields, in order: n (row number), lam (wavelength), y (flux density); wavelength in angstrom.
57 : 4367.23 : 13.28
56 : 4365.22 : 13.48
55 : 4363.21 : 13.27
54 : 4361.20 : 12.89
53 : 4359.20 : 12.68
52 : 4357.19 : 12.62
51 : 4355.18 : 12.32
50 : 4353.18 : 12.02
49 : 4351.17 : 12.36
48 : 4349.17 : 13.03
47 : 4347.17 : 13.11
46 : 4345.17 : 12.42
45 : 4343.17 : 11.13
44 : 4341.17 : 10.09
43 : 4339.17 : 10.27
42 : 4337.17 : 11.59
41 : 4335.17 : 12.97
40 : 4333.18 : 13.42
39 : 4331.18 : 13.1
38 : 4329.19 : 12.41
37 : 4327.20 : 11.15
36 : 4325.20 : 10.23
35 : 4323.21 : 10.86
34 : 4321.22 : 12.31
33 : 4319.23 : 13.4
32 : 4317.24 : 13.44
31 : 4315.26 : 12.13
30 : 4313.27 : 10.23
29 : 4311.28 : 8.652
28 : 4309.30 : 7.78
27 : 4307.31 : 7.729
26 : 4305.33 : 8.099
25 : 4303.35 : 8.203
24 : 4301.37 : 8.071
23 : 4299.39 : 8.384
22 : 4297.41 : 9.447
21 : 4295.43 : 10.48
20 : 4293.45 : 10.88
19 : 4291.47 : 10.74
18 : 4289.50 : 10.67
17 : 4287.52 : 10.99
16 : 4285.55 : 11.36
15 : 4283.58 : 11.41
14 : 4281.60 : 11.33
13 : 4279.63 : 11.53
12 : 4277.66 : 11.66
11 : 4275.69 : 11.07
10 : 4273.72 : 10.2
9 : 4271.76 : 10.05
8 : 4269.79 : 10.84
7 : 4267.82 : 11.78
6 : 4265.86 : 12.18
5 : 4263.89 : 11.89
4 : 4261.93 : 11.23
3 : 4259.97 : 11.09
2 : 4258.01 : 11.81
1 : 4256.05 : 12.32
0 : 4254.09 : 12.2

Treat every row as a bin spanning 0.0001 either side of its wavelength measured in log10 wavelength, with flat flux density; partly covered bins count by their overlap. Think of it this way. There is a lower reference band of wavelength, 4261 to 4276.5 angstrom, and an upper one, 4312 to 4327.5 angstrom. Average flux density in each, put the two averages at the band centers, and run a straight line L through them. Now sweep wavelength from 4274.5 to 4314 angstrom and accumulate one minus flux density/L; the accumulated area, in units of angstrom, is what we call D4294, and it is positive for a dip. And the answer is 5.1 angstrom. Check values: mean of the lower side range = 11.2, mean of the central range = 9.93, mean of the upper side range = 11.7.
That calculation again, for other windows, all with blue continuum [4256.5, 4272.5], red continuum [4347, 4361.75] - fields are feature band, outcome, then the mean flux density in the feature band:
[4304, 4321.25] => 2.6 angstrom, 10.3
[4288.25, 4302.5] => 2.4 angstrom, 9.81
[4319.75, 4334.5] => 0.3 angstrom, 12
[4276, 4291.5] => 0.6 angstrom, 11.2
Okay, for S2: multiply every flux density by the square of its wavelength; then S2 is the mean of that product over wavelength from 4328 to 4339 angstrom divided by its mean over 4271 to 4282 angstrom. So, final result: 1.2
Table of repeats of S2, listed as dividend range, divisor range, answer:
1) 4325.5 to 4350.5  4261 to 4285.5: 1.10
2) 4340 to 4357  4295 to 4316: 1.38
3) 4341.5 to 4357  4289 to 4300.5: 1.25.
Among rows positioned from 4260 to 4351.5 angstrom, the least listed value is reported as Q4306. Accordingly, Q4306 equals 7.729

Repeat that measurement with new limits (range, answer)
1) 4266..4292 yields 10.05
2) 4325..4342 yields 10.09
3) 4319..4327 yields 10.23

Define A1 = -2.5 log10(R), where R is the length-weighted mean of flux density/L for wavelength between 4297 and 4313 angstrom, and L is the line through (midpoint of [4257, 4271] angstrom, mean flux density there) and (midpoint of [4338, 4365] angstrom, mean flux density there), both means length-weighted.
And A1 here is 0.38 mag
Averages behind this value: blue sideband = 11.5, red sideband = 12.2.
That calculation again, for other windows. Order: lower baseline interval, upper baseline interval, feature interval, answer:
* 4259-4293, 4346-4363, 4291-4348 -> 0.12 mag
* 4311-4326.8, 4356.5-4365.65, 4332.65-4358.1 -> 0.03 mag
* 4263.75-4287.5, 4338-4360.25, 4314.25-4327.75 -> -0.02 mag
